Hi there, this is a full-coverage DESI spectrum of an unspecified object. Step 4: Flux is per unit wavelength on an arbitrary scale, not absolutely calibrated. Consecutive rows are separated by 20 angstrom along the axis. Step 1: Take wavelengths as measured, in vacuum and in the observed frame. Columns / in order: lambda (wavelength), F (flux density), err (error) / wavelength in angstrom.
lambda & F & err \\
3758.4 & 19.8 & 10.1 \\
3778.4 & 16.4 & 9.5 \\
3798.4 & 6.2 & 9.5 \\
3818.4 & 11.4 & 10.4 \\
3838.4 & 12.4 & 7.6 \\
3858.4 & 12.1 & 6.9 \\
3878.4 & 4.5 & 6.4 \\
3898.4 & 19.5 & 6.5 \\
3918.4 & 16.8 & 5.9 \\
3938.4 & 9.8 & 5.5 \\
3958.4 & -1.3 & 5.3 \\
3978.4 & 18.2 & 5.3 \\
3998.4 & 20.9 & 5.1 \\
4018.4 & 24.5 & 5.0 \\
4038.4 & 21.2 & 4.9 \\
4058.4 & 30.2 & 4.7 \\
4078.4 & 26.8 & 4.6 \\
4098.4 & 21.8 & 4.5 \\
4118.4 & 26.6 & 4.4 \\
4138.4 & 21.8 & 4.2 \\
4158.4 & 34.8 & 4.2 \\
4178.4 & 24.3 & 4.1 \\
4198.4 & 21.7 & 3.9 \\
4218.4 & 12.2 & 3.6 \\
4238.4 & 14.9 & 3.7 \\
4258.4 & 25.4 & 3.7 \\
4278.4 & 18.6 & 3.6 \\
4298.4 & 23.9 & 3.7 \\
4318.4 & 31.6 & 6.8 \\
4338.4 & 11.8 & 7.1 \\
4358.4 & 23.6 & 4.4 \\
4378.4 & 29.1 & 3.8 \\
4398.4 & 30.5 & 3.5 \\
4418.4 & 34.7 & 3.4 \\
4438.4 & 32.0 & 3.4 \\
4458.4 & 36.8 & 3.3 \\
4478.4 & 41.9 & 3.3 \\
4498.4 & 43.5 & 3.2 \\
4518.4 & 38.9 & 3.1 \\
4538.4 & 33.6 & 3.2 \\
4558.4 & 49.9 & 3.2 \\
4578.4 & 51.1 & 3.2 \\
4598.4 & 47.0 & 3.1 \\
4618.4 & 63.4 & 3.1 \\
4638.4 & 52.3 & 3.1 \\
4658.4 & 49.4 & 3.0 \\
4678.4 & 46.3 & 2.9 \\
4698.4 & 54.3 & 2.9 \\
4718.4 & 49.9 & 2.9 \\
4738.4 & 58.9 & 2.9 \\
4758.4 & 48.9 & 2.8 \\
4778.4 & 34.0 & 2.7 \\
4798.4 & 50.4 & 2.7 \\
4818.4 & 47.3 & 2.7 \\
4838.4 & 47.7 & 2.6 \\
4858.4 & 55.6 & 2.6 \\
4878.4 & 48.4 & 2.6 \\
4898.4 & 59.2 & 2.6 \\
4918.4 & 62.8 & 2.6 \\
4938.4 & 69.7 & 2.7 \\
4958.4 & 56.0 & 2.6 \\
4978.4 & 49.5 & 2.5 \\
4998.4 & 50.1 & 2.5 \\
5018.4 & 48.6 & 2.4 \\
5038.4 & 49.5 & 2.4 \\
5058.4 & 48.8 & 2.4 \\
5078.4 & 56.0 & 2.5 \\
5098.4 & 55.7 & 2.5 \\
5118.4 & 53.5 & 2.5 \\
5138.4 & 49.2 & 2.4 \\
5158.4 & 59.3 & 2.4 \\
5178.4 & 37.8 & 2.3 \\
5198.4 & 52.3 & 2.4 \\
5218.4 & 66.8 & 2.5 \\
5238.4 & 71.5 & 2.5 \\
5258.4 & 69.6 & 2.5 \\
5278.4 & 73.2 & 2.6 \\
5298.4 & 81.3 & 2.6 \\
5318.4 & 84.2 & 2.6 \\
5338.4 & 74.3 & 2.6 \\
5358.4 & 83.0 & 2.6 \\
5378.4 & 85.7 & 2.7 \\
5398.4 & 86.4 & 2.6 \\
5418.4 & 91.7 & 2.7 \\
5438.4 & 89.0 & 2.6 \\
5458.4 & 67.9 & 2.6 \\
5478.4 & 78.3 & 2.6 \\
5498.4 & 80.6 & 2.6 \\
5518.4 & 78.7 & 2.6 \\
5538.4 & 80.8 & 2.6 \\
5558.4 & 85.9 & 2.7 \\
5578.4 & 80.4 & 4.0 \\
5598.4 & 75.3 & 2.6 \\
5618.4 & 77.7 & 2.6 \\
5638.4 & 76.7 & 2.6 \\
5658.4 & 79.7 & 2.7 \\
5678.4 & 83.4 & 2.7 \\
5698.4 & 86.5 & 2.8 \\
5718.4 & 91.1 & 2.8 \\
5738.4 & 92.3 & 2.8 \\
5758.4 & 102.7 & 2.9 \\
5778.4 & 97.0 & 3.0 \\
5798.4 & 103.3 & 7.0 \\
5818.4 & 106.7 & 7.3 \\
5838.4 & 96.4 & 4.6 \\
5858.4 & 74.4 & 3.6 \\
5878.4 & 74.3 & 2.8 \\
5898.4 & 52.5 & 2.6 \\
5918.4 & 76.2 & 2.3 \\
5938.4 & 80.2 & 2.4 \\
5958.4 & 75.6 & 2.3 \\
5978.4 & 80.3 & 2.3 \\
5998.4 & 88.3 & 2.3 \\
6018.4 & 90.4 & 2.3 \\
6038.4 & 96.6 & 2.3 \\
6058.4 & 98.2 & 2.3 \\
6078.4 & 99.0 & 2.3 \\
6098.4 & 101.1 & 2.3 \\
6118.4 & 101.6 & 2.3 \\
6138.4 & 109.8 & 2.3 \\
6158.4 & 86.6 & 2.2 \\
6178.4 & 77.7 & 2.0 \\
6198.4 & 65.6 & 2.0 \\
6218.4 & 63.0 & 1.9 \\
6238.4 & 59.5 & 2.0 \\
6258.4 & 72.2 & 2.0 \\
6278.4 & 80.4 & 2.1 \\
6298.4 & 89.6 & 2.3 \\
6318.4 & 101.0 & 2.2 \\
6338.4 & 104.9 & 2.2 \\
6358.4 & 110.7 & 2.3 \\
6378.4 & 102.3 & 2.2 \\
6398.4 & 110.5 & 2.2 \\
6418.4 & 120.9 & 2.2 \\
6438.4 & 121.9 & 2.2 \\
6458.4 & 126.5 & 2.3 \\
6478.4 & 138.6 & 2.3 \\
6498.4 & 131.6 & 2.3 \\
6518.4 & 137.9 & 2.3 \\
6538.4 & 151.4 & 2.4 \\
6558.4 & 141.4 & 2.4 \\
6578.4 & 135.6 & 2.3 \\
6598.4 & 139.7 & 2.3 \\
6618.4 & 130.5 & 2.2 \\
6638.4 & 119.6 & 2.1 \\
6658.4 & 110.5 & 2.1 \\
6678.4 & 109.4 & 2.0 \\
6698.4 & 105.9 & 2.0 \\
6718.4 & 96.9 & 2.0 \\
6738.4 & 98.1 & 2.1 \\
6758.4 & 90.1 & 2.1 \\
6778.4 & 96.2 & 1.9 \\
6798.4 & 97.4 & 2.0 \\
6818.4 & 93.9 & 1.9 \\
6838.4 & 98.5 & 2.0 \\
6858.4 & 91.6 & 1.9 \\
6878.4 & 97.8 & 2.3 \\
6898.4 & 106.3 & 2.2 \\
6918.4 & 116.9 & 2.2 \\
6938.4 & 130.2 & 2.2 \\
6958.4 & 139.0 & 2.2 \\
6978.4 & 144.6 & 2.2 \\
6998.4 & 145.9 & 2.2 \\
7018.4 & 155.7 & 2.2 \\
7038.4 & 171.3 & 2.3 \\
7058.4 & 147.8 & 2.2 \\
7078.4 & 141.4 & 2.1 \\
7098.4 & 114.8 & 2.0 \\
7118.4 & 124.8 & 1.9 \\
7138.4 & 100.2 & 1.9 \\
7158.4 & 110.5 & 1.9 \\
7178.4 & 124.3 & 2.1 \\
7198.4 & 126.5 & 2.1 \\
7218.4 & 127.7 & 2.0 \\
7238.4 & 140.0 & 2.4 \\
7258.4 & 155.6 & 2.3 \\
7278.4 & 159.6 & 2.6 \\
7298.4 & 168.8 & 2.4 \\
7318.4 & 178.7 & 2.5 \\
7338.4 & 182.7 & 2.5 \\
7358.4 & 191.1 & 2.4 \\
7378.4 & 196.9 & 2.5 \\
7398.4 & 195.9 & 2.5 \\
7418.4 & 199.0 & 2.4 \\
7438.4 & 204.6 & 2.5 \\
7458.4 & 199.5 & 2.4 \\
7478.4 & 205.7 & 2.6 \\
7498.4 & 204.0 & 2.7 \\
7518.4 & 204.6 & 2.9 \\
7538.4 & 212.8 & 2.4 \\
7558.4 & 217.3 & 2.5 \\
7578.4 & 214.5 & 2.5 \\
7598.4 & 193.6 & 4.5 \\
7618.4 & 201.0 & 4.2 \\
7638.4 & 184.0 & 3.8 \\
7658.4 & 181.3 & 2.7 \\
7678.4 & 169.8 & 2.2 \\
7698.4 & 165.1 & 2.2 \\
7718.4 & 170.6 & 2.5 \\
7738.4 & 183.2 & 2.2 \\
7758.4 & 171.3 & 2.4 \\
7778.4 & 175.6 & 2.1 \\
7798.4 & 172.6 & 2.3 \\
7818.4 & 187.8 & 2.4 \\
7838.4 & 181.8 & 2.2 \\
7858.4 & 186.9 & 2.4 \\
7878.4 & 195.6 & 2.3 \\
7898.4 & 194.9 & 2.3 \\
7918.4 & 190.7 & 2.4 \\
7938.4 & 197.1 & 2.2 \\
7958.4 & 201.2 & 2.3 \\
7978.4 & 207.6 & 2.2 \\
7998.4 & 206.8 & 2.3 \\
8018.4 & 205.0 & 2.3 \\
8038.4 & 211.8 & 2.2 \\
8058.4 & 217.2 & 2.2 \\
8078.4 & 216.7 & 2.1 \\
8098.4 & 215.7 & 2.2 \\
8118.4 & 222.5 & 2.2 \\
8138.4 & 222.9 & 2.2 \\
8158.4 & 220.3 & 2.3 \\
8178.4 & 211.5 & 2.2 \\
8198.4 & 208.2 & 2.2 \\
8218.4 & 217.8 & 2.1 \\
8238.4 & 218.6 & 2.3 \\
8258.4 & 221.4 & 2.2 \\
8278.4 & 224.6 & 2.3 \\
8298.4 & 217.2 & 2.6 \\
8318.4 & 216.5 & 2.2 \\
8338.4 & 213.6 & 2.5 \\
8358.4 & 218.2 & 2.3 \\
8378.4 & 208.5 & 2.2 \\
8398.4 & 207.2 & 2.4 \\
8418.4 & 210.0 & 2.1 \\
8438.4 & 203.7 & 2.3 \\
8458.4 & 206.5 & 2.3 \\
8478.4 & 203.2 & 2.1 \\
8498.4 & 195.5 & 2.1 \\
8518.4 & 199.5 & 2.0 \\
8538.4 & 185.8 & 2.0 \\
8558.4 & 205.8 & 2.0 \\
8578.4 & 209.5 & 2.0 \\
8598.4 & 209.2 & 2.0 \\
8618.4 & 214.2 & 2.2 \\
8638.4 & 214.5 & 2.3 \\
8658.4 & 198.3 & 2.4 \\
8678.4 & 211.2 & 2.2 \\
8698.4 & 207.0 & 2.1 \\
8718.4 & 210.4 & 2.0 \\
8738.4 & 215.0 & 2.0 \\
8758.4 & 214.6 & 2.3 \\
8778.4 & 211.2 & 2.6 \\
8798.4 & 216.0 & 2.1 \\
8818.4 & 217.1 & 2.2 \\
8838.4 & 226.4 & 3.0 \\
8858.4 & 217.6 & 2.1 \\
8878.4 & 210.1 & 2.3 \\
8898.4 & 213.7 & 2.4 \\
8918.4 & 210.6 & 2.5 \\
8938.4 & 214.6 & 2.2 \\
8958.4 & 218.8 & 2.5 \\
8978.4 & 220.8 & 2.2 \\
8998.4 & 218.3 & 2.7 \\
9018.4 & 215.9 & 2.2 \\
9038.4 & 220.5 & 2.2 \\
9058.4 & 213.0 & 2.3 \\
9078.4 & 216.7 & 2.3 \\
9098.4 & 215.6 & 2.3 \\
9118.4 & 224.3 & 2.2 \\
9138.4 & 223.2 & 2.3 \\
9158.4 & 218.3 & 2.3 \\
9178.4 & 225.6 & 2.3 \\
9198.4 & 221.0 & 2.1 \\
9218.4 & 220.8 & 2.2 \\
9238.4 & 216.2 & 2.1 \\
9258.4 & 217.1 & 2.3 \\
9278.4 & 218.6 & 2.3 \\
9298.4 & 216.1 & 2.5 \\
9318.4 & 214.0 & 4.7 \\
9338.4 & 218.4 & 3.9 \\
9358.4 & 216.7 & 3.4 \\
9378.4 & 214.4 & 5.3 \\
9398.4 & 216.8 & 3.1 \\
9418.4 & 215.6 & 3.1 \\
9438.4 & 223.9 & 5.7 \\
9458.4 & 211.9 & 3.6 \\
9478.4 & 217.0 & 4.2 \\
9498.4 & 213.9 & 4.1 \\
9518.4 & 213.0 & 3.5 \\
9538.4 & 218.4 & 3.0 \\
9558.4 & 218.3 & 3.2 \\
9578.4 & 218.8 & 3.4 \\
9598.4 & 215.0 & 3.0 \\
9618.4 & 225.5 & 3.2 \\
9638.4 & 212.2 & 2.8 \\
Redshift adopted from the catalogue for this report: 0.00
